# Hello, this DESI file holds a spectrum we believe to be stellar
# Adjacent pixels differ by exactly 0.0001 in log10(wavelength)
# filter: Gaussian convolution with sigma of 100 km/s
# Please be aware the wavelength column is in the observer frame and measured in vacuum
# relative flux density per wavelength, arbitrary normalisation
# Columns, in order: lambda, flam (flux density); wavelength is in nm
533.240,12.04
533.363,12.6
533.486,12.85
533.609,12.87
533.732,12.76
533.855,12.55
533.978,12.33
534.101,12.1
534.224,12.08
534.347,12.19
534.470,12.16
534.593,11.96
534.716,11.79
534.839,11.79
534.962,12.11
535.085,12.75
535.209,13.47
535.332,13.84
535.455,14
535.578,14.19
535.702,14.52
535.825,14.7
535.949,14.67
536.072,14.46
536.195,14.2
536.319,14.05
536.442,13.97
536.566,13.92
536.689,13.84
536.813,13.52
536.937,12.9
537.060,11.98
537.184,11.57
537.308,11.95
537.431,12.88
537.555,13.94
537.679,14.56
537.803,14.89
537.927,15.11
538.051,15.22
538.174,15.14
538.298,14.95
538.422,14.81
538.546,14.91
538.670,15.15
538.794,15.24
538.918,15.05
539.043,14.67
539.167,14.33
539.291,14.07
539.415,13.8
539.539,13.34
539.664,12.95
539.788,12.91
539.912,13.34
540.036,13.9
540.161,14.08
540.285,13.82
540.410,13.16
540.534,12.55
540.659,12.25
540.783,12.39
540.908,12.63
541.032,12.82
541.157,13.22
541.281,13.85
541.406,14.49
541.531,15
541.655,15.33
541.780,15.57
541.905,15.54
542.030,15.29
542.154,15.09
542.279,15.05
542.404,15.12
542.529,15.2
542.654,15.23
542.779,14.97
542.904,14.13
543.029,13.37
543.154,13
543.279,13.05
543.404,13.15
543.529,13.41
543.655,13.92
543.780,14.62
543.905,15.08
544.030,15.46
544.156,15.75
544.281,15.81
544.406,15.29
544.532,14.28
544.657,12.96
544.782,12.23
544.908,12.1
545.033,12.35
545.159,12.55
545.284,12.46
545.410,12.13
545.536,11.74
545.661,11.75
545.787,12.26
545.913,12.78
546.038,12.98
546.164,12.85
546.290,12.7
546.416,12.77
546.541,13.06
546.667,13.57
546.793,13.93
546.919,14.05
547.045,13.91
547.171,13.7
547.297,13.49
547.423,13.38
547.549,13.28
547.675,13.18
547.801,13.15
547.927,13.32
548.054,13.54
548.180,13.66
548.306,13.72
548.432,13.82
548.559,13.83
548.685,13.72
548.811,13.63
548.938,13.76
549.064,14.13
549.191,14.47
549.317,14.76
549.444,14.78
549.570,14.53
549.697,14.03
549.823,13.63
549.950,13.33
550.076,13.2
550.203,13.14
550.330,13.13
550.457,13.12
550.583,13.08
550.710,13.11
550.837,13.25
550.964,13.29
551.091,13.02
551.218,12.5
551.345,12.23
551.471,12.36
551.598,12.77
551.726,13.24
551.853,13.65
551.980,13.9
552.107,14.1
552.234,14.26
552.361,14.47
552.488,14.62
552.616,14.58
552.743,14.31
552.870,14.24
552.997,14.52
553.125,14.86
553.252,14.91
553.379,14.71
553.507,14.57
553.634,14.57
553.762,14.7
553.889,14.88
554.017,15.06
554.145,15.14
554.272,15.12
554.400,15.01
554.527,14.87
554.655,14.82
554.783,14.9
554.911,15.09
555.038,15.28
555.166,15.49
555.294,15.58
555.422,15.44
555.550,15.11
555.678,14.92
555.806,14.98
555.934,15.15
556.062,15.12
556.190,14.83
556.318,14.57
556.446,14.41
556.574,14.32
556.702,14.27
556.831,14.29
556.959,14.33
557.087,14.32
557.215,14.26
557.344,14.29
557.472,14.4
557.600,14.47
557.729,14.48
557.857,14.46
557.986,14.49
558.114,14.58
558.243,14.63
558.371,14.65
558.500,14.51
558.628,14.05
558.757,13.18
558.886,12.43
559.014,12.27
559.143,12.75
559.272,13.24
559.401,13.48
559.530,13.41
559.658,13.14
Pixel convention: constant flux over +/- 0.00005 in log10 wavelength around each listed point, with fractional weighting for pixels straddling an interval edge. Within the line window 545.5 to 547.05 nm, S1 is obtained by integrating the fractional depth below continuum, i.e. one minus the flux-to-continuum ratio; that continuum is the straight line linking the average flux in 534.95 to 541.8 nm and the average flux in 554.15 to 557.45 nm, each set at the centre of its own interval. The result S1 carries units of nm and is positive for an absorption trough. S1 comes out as 0.15 nm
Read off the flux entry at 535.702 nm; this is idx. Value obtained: 14.52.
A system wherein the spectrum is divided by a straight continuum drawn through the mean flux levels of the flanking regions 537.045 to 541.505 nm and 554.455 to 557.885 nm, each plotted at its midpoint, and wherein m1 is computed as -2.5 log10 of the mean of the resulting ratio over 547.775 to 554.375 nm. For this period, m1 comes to 0.04 mag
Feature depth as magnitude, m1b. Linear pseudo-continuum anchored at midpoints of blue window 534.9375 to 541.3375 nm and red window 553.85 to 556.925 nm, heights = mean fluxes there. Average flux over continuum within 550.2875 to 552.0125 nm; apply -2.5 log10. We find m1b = 0.13 mag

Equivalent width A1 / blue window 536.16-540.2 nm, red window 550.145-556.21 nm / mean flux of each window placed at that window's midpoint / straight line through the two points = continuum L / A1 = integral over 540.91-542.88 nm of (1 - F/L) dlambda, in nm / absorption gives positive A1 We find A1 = -0.09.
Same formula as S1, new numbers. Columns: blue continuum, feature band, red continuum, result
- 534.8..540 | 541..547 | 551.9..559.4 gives 0.13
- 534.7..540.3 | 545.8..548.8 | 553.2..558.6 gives 0.20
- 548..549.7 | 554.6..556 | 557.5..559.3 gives -0.12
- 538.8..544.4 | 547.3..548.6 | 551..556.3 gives 0.08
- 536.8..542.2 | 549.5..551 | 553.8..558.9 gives 0.10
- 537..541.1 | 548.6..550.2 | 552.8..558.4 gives 0.05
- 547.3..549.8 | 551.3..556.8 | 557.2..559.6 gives -0.28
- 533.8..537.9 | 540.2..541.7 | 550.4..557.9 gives 0.01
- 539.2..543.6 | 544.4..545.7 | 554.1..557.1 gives 0.14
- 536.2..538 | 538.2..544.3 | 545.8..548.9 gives -0.33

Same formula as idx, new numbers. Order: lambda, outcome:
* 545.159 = 12.55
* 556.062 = 15.12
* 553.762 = 14.7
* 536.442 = 13.97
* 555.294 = 15.58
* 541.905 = 15.54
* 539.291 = 14.07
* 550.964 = 13.29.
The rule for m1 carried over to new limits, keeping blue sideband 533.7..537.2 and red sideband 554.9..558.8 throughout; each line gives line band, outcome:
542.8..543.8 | 0.008 mag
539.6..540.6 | 0.012 mag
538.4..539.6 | -0.089 mag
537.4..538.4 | -0.104 mag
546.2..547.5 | 0.040 mag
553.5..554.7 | -0.032 mag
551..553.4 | 0.037 mag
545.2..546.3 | 0.122 mag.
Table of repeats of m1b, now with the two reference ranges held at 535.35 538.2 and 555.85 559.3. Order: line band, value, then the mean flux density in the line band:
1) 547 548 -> 0.05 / 13.4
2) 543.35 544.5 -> -0.05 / 14.7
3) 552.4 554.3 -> -0.04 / 14.7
